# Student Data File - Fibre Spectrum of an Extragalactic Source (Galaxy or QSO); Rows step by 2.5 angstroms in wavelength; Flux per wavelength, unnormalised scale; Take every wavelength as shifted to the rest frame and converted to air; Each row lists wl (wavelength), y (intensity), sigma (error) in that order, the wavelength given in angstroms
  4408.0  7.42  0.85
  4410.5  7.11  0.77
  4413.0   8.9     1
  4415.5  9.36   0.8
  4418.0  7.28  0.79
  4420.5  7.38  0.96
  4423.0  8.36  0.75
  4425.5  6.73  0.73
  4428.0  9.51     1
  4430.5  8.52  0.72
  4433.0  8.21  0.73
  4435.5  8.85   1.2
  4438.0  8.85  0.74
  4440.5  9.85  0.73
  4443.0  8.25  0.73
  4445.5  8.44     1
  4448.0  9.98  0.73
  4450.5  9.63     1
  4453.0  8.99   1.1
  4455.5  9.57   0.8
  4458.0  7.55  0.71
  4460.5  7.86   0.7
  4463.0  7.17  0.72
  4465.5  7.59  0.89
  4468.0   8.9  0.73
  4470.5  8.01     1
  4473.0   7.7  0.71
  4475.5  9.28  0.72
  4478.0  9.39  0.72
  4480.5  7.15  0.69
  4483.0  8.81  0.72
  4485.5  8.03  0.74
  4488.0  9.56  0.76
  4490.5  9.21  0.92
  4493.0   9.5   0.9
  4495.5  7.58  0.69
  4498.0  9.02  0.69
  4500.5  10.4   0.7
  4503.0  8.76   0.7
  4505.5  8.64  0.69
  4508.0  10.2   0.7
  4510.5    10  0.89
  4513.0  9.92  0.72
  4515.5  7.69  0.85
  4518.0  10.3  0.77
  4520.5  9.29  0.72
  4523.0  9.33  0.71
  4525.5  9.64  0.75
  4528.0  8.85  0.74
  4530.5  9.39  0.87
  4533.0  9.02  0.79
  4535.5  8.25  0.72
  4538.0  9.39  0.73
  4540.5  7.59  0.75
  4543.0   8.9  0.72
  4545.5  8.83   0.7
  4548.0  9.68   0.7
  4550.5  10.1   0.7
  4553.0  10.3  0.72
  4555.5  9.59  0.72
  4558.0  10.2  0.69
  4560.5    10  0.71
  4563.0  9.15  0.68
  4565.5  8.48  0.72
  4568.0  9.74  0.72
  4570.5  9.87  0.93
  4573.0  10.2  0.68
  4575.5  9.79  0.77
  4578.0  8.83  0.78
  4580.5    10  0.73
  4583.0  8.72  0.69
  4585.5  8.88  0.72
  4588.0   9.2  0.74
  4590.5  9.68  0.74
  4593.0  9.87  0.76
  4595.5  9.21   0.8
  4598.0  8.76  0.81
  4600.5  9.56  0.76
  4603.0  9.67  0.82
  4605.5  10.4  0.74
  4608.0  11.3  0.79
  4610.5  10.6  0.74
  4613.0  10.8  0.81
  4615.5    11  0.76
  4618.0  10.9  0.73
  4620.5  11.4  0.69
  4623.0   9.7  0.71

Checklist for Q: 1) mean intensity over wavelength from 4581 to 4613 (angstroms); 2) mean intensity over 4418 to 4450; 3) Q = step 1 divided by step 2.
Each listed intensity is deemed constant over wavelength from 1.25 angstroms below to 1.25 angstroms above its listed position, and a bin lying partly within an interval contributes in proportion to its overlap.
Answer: 1.1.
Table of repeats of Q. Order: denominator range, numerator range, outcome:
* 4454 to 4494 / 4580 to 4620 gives 1.18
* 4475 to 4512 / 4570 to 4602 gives 1.04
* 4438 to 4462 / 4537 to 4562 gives 1.06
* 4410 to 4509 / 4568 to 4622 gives 1.15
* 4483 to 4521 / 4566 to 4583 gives 1.05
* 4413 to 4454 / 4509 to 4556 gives 1.07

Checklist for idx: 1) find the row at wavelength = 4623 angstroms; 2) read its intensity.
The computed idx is 9.7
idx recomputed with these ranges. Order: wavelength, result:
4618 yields 10.9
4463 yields 7.17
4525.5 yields 9.64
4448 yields 9.98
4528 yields 8.85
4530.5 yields 9.39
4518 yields 10.3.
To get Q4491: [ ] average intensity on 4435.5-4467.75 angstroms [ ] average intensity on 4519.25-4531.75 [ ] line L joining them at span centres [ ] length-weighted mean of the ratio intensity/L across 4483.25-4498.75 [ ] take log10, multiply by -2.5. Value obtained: 0.02 mag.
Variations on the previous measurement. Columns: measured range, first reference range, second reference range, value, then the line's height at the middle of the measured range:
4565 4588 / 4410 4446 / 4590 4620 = 0.06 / 9.9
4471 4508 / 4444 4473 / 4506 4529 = 0.02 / 8.99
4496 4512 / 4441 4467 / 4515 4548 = -0.07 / 8.85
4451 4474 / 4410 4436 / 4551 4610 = 0.05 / 8.57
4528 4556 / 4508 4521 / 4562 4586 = 0.03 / 9.46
